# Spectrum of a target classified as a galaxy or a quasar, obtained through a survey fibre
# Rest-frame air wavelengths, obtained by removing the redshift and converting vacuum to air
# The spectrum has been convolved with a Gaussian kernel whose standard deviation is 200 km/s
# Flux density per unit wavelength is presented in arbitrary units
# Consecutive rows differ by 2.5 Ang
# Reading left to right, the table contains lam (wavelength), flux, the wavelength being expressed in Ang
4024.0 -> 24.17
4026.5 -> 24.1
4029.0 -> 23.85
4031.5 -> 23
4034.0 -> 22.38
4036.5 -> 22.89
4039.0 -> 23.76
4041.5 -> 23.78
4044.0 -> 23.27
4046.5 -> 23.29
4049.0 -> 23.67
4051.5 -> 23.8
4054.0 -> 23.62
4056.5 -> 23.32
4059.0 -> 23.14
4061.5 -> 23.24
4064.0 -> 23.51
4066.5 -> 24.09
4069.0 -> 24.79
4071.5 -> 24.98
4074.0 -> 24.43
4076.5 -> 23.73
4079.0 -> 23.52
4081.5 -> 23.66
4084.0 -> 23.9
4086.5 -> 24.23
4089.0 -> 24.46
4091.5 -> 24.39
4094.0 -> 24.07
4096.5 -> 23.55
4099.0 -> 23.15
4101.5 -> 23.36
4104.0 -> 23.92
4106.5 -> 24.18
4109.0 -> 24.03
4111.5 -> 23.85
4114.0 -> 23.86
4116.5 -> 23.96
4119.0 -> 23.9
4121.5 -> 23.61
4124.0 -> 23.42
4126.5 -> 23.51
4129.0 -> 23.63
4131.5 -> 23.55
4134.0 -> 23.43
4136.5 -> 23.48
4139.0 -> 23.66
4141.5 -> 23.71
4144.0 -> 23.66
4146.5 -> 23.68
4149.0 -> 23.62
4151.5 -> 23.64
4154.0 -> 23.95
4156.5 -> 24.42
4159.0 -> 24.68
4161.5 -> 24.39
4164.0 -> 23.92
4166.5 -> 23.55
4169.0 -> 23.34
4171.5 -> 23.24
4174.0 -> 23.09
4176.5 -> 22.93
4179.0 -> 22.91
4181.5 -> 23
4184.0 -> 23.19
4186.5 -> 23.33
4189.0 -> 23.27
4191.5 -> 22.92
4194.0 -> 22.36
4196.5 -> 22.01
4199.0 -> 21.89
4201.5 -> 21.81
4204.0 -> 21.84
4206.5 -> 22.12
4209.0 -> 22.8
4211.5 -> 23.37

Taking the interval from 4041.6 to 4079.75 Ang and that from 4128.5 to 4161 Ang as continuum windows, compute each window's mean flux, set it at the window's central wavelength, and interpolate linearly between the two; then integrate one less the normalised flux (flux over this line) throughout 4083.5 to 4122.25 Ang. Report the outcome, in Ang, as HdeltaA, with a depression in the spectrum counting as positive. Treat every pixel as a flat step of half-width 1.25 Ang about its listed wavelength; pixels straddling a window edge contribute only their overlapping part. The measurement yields -0.2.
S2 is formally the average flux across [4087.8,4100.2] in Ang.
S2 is 23.9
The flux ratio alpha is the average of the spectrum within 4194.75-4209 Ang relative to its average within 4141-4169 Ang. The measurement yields 0.92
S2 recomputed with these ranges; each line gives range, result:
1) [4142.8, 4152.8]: 23.7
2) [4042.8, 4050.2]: 23.4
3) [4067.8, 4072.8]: 24.9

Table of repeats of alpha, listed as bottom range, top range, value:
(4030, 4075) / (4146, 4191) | 1.00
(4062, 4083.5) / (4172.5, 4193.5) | 0.96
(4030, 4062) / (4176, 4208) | 0.97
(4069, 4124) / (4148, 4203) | 0.97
